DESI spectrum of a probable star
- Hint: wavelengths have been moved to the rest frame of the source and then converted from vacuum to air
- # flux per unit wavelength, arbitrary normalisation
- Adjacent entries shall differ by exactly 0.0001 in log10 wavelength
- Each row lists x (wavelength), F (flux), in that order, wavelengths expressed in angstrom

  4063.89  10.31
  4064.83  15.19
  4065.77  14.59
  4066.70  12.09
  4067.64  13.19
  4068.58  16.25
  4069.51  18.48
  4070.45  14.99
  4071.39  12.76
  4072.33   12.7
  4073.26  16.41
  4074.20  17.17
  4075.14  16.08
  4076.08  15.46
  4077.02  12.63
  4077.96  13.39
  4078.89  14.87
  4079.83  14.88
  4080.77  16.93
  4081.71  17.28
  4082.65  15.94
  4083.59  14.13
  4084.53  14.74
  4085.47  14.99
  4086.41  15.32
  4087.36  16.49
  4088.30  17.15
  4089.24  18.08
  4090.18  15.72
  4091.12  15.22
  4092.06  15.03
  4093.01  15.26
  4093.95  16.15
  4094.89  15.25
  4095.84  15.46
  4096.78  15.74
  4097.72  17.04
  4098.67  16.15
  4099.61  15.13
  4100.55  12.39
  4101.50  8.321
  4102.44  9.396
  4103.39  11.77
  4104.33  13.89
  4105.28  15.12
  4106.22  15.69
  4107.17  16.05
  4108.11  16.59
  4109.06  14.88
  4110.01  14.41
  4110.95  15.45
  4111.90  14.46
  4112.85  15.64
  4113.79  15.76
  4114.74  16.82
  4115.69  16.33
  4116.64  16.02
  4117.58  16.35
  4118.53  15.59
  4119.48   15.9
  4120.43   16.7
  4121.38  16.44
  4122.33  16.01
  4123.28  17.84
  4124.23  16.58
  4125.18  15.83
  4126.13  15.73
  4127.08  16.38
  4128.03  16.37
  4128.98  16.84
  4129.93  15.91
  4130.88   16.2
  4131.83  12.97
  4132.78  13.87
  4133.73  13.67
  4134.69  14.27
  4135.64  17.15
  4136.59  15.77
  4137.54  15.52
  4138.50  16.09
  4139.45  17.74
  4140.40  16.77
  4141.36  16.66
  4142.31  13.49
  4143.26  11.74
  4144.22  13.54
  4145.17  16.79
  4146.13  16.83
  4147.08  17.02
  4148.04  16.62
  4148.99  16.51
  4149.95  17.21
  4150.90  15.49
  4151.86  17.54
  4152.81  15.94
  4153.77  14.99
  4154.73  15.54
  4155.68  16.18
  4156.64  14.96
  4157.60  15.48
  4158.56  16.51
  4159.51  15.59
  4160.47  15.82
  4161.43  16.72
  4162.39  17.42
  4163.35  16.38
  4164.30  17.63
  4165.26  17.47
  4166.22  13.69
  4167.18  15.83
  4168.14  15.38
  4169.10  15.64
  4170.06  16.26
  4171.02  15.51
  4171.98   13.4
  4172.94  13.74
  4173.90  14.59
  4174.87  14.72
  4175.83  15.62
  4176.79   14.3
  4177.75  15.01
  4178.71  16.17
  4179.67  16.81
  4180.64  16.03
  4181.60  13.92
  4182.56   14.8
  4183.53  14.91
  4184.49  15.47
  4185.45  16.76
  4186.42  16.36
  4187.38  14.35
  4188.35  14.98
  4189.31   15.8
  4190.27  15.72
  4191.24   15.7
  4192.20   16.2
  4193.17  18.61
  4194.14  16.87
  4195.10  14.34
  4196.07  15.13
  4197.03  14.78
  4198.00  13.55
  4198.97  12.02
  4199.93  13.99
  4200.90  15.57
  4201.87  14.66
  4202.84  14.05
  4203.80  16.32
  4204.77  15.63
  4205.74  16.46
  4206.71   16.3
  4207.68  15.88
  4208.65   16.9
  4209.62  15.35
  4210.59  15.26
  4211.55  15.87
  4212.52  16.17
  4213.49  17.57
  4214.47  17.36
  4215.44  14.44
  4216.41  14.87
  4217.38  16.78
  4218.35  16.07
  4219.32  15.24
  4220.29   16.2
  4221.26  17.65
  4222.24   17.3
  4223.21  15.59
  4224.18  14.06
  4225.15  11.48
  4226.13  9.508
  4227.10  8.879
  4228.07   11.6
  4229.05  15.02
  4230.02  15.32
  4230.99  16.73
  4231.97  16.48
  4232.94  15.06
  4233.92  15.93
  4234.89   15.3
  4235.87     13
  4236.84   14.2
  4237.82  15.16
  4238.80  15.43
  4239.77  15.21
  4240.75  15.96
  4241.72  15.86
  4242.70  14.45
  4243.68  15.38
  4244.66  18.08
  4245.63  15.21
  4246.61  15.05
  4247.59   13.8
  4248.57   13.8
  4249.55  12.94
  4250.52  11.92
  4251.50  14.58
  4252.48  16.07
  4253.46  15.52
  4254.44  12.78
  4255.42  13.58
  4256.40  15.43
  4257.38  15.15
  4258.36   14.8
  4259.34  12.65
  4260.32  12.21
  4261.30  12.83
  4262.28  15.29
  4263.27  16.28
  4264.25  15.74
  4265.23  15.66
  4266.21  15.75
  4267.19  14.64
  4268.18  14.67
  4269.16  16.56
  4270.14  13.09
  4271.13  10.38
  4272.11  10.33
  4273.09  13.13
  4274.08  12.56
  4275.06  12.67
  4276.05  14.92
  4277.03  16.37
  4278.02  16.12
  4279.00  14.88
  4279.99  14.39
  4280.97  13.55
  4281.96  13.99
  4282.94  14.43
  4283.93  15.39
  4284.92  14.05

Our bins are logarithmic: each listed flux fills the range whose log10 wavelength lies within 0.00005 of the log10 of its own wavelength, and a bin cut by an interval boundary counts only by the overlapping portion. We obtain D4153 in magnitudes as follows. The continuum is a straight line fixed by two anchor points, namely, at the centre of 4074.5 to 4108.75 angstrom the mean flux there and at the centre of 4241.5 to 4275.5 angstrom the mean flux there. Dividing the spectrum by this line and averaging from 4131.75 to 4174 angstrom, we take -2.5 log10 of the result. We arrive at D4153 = -0.068 mag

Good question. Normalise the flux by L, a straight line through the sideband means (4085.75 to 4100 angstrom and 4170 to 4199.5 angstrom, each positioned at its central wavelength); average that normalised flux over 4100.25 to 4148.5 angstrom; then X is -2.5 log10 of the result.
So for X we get 0.026 mag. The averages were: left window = 15.9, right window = 15.2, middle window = 15.3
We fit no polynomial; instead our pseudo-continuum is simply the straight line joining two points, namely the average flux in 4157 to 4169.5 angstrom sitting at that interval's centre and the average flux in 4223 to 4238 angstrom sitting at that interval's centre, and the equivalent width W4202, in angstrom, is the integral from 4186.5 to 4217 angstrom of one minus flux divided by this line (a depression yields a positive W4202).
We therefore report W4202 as -1.4 angstrom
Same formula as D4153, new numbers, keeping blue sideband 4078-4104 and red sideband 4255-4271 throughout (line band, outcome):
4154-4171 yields -0.09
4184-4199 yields -0.06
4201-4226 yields -0.07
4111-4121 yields -0.07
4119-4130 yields -0.10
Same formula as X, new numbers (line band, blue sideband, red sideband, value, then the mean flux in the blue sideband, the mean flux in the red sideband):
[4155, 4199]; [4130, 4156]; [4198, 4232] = -0.01 mag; 15.6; 15.1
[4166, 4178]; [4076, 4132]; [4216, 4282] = 0.00 mag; 15.4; 14.5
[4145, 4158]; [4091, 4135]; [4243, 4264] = -0.08 mag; 15.2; 14.5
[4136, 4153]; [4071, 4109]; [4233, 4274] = -0.08 mag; 15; 14.5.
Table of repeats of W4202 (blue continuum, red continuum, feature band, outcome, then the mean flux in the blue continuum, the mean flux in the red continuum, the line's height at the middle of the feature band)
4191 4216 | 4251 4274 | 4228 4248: -0.64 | 15.6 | 14.2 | 14.8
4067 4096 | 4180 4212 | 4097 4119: 0.93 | 15.4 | 15.4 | 15.4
